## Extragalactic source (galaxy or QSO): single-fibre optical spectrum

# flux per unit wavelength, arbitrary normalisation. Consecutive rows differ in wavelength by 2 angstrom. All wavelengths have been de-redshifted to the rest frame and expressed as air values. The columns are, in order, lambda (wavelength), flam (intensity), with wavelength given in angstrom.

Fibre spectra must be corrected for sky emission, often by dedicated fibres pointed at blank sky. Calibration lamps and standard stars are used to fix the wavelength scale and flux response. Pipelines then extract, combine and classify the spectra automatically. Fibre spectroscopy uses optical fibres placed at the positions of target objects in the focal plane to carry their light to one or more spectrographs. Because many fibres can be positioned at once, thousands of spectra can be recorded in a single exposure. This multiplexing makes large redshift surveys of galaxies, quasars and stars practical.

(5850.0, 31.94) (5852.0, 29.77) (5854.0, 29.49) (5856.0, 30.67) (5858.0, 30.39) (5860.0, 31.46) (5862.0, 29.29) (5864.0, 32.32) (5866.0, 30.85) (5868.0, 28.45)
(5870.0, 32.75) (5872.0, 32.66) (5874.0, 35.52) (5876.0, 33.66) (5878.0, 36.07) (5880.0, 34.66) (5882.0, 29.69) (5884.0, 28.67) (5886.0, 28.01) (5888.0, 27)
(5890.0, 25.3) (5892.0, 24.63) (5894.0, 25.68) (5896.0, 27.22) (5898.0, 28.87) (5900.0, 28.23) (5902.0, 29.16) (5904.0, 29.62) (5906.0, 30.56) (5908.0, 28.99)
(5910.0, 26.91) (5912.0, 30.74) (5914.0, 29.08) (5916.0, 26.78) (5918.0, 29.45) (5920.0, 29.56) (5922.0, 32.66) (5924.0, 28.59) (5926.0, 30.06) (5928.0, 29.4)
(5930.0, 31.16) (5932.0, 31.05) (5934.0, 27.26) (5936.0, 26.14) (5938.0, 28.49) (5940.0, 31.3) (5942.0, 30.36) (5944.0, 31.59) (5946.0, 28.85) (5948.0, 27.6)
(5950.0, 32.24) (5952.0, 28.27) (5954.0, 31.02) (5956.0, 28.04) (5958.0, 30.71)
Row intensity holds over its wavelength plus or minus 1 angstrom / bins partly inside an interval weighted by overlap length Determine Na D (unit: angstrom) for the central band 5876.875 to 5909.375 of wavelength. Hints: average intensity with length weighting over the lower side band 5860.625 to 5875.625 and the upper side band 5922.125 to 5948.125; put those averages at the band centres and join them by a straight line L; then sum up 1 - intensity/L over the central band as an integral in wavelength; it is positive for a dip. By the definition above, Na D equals 2.2 angstrom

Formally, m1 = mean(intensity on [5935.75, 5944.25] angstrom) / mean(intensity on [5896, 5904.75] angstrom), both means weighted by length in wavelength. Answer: 1.03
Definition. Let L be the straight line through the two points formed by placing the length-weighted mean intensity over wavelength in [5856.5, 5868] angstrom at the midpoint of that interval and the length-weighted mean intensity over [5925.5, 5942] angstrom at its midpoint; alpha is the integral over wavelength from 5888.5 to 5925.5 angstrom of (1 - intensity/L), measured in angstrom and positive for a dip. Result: 1.7 angstrom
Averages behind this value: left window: 30.6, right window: 29.4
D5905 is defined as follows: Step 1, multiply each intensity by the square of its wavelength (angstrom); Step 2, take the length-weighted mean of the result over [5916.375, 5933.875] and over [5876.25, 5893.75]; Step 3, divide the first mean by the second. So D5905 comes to 1.04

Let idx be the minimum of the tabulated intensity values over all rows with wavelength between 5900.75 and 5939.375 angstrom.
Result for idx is 26.14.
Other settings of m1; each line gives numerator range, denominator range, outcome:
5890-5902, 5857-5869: 0.89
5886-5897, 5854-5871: 0.85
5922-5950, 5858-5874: 0.94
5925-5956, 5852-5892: 0.96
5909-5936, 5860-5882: 0.90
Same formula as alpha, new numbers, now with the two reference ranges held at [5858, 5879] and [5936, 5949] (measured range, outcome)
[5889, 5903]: 1.9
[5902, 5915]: 0.6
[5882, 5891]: 1.1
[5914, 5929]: 0.4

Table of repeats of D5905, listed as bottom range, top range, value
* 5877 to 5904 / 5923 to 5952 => 1.04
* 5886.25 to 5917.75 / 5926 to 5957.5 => 1.07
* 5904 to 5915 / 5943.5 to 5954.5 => 1.03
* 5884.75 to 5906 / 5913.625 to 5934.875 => 1.08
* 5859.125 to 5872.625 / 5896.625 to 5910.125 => 0.95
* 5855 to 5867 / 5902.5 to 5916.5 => 0.96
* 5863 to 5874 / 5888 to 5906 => 0.87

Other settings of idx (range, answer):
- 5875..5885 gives 28.67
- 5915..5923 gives 26.78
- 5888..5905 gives 24.63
